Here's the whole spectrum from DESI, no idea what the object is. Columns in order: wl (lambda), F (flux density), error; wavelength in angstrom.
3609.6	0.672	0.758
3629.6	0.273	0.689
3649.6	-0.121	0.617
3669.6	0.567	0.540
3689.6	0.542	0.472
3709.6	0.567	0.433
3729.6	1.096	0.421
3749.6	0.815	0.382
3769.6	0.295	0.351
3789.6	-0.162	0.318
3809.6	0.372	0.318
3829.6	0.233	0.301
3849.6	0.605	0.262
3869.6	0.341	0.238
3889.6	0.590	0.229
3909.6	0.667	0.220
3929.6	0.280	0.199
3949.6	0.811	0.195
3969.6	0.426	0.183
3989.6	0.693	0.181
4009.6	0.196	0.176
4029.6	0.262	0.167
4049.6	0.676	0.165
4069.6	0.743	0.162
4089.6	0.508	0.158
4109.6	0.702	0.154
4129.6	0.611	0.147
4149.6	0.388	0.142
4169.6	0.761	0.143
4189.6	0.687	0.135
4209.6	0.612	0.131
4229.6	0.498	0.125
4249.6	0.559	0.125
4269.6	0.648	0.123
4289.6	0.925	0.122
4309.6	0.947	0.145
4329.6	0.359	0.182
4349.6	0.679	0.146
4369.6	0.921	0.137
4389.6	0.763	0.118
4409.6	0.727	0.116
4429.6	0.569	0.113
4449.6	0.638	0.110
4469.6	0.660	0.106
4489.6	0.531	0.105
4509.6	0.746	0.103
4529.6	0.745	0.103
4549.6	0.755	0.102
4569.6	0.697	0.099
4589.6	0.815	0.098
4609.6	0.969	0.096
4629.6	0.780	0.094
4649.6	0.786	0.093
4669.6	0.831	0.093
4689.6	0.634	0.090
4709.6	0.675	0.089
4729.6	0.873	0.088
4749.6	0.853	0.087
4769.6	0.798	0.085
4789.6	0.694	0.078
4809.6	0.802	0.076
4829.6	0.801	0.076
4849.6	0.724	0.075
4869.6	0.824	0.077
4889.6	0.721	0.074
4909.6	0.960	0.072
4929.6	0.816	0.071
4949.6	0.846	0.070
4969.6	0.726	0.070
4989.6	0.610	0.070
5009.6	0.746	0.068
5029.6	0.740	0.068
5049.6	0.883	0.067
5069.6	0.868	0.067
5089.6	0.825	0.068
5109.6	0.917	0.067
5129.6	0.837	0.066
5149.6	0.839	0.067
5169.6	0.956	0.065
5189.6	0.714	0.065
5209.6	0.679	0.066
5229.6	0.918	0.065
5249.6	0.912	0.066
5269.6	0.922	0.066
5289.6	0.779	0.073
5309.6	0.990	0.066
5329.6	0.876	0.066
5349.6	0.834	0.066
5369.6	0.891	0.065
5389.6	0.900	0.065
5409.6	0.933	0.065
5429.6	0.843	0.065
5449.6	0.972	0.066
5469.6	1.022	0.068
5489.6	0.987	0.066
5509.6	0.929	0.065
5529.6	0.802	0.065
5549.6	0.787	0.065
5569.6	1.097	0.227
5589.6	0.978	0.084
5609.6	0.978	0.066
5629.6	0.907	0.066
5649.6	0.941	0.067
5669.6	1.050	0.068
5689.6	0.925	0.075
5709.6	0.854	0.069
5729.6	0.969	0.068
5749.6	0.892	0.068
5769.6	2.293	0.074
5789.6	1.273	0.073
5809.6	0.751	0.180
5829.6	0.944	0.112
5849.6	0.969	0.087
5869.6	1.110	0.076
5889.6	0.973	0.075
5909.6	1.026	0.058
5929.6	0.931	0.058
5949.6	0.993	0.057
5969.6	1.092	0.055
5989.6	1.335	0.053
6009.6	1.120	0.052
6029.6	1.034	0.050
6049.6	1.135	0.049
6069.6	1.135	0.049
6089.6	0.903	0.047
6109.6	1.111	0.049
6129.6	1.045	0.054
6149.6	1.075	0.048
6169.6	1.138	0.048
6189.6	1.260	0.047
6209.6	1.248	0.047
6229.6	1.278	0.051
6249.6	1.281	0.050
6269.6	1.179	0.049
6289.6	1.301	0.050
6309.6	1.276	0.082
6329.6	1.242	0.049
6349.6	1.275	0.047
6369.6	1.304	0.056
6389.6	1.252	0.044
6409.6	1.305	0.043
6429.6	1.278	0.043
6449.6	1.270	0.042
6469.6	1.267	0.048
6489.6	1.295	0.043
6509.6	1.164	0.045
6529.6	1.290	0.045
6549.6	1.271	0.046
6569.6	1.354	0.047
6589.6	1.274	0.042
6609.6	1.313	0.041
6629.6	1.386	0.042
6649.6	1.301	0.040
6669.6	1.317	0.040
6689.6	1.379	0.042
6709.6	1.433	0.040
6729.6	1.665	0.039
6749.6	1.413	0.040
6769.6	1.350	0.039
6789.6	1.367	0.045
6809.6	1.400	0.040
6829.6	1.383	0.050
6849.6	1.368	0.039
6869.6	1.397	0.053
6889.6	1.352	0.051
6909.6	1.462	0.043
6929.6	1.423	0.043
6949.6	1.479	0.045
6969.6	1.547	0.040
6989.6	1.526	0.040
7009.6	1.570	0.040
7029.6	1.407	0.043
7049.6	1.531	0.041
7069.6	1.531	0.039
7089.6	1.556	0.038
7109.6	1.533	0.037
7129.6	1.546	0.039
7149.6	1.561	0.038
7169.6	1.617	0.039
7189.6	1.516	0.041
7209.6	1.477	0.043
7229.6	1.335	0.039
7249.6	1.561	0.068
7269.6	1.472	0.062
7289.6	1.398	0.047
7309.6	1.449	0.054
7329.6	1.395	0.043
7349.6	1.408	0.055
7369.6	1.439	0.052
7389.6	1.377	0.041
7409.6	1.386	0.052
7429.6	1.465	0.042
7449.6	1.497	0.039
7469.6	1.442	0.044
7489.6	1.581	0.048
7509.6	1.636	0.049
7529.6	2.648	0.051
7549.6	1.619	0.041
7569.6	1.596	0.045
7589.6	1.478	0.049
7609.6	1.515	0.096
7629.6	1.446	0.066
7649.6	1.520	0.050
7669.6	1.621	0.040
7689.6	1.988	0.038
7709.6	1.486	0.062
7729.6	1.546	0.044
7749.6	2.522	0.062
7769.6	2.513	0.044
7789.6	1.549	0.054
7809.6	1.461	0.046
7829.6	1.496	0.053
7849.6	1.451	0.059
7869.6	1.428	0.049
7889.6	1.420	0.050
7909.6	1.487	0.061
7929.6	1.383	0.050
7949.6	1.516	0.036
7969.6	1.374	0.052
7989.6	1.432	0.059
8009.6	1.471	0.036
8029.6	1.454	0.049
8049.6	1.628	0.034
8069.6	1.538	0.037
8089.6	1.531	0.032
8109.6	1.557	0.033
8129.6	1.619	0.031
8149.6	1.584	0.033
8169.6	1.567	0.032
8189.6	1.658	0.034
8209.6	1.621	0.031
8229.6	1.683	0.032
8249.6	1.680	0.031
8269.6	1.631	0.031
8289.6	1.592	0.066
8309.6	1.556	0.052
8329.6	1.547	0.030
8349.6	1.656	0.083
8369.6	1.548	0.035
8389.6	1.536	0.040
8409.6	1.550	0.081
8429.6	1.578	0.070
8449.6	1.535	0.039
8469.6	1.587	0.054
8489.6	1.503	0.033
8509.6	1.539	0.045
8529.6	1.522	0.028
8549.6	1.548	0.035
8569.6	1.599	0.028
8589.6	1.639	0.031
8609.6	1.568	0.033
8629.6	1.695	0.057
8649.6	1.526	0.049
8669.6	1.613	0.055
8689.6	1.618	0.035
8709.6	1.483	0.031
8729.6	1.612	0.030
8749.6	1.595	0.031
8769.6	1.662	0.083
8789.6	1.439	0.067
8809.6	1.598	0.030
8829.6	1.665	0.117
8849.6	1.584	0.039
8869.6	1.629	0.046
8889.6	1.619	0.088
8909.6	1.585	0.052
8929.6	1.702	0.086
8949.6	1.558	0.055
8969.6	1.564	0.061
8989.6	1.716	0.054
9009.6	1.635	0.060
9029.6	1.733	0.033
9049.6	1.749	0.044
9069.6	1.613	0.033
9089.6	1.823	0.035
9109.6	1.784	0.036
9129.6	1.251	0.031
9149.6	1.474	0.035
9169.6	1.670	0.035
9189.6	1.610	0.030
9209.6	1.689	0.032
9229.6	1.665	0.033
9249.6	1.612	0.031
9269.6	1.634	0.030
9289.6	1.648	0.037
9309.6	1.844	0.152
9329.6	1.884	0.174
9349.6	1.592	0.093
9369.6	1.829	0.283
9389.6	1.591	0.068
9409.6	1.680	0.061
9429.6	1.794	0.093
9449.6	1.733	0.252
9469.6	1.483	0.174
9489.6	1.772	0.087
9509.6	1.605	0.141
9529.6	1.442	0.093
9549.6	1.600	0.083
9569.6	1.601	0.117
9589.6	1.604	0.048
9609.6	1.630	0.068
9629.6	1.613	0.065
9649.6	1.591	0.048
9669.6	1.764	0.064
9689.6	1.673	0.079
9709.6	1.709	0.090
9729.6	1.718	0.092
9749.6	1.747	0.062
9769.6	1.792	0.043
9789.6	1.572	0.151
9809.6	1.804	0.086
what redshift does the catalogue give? 0.549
